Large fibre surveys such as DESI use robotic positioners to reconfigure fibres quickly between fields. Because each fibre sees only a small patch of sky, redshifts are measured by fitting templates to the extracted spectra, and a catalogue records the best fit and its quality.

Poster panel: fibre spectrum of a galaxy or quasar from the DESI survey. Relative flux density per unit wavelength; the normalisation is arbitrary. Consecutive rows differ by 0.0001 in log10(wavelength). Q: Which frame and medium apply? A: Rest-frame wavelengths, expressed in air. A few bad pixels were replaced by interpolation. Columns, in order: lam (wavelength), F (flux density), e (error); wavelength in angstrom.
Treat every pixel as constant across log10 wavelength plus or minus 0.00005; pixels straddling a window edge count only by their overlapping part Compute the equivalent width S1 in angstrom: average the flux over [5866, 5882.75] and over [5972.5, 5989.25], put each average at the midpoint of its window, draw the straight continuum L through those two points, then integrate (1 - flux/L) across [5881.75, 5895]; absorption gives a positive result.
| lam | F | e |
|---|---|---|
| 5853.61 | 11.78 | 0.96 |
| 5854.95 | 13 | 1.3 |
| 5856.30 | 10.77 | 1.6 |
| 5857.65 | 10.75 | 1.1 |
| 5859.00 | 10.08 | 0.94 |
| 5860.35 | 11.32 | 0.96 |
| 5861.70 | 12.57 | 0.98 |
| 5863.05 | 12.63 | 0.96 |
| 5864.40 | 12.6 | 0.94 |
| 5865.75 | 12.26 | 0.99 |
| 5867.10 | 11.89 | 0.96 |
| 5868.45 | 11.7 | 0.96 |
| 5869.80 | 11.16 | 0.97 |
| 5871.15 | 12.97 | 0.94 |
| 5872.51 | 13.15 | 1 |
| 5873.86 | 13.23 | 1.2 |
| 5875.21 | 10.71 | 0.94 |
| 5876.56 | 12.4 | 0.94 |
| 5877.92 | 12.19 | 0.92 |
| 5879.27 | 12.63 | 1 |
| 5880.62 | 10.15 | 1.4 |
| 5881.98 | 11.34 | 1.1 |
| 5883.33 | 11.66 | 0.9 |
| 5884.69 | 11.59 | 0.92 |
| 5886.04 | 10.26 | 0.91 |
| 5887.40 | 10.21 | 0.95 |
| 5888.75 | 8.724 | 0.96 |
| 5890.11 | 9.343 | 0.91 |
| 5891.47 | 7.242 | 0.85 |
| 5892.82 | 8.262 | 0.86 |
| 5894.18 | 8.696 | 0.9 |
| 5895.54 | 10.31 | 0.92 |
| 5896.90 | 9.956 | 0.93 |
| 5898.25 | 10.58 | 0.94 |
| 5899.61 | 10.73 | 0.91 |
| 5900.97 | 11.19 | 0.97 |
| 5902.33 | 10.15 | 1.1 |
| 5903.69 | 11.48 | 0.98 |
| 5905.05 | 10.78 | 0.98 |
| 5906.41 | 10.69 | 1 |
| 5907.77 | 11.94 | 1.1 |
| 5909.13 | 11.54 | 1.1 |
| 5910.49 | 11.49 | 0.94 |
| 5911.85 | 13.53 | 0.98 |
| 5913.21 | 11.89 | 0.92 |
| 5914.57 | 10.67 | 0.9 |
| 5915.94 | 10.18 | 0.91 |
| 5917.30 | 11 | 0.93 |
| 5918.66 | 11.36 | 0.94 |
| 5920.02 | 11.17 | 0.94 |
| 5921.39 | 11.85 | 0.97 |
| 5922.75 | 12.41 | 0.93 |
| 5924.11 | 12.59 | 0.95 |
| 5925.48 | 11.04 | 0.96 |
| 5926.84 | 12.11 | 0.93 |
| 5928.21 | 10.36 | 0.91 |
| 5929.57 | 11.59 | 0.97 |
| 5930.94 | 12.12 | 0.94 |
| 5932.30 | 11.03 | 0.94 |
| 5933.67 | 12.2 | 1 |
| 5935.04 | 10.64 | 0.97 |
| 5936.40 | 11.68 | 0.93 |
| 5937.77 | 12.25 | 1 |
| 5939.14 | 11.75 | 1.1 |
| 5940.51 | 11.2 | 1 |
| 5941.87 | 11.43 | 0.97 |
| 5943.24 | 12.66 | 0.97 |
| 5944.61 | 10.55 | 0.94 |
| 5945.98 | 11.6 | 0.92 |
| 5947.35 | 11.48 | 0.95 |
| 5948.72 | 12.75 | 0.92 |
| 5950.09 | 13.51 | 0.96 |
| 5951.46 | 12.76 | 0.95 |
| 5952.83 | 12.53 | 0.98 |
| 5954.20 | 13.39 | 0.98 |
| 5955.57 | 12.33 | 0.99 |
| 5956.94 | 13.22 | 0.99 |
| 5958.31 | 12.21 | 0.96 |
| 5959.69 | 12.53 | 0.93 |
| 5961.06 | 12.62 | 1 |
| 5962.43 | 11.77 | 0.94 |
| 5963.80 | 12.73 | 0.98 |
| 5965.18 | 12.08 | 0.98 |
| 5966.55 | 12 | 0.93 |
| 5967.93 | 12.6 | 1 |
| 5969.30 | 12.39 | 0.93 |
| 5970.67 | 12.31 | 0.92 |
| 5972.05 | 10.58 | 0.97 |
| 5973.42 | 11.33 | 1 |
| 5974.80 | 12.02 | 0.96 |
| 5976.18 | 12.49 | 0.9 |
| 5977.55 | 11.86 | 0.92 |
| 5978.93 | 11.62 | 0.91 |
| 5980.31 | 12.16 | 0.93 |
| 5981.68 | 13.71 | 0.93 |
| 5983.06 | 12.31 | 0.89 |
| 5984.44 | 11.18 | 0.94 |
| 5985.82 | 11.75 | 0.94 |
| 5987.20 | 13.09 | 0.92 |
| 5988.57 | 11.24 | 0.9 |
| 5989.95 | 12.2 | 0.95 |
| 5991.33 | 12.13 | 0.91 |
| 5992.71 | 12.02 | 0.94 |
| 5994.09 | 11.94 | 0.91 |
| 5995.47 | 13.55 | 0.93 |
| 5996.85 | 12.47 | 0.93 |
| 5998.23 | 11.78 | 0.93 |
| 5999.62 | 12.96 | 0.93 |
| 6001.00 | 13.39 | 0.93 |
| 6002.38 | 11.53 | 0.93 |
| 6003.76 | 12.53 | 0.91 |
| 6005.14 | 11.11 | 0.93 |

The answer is 2.5 angstrom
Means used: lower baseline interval 12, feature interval 9.68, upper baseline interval 12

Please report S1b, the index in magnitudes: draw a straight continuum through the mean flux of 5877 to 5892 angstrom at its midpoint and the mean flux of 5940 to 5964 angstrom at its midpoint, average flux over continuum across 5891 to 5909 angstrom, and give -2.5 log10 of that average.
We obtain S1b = 0.07 mag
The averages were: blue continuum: 10.5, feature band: 10.2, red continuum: 12.3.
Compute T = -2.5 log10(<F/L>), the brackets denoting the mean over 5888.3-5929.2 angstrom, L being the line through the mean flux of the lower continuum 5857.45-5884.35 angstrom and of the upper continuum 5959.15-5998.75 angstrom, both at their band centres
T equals 0.11 mag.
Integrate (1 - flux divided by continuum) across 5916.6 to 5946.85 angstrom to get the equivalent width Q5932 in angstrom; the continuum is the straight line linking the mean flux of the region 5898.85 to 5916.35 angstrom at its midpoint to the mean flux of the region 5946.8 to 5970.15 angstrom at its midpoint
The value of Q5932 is 0.7 angstrom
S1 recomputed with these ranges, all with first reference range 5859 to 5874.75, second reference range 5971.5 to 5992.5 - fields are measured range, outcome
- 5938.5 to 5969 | -0.6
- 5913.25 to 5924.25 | 0.7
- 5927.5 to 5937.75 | 0.5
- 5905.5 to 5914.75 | 0.3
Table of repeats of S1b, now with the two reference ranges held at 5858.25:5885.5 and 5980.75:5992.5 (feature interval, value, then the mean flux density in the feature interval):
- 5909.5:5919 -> 0.05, 11.5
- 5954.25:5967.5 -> -0.03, 12.4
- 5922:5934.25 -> 0.03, 11.7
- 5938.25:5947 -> 0.05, 11.5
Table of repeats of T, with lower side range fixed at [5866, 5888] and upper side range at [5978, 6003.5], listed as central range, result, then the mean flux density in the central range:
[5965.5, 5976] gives 0.023 mag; 11.9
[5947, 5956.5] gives -0.057 mag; 12.7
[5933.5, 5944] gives 0.030 mag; 11.7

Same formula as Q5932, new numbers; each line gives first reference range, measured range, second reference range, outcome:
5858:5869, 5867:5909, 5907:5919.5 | 2.91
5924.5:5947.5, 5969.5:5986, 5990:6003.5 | 0.23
